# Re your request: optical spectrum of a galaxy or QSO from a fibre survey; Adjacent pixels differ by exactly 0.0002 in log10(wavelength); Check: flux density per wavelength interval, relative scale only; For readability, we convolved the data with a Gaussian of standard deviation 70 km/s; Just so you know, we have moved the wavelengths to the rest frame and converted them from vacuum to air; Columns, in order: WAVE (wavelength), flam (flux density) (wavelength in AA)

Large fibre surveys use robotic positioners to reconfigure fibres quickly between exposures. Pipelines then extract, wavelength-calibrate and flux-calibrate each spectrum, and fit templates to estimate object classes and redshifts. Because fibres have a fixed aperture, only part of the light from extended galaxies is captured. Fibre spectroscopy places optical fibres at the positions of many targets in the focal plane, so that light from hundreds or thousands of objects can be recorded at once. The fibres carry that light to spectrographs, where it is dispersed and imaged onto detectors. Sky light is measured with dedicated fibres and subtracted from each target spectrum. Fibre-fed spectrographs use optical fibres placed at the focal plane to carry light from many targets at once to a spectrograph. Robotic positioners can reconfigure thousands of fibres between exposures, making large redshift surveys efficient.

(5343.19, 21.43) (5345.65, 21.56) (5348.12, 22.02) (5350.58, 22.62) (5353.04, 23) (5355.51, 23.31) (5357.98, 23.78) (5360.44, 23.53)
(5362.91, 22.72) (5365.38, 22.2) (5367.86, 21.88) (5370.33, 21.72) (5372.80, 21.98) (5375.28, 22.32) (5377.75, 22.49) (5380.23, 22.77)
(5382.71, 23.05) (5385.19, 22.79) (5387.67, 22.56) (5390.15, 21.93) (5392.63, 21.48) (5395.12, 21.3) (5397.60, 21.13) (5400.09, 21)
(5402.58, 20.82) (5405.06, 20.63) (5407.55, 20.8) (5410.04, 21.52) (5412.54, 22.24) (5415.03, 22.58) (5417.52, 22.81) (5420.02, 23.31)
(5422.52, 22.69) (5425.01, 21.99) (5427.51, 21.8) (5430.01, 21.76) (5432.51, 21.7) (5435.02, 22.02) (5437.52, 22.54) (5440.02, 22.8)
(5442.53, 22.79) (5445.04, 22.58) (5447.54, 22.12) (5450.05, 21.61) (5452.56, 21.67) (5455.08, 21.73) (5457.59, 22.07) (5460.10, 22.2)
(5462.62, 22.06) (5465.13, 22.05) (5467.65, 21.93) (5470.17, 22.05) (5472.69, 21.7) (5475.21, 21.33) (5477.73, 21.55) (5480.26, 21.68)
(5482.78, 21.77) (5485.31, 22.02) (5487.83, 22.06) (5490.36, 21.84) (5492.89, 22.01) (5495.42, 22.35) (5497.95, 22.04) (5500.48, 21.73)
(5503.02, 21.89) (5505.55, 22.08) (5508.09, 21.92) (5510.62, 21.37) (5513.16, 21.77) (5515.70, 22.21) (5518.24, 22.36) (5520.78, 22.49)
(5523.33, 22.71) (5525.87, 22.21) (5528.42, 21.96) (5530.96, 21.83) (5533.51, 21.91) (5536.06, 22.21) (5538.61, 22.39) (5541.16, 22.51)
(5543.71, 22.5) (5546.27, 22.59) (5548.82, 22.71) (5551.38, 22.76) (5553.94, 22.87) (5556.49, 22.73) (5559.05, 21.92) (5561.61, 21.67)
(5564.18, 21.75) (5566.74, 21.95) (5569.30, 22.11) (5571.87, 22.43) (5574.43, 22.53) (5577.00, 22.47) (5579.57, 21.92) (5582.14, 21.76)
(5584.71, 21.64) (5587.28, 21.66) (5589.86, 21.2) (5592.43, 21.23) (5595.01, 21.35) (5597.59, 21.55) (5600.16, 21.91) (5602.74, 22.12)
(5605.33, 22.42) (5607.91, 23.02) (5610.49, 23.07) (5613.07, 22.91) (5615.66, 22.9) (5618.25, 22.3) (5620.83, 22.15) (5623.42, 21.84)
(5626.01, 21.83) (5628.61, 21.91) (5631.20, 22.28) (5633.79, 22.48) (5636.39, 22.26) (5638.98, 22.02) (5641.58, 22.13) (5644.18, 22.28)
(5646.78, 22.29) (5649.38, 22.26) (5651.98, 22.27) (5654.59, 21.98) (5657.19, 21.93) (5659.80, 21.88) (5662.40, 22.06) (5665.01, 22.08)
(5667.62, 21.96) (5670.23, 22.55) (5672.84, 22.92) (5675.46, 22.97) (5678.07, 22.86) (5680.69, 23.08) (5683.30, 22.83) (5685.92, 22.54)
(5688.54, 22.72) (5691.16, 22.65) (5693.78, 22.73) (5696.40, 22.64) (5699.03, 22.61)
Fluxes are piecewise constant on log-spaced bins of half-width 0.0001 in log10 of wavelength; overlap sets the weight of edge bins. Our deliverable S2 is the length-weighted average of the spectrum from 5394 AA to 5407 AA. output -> 21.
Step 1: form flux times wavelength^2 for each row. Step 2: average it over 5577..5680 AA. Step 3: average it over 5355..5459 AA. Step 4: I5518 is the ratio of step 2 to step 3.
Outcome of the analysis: 1.08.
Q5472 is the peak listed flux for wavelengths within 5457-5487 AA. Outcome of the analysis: 22.2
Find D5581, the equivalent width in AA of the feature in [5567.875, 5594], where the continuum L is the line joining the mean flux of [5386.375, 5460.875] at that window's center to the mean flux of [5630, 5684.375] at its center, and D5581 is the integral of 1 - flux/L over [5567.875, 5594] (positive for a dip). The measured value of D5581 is 0.4 AA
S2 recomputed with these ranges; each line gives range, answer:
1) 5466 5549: 22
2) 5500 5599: 22.1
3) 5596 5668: 22.2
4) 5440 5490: 22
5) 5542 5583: 22.3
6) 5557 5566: 21.9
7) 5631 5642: 22.2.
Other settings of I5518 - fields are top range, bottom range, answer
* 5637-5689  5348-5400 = 1.11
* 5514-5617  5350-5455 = 1.06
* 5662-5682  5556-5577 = 1.06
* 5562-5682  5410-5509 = 1.07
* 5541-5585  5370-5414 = 1.09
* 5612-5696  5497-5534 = 1.07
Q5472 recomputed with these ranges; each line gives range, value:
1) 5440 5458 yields 22.8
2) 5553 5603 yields 22.87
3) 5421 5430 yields 22.69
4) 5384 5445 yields 23.31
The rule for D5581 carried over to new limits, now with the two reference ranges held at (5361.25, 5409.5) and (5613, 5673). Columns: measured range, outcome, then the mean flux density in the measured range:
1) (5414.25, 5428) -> -0.4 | 22.6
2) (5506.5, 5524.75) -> -0.1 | 22.1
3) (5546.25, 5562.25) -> -0.3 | 22.5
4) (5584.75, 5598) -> 0.4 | 21.4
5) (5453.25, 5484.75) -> 0.2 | 21.8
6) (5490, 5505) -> 0.0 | 22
